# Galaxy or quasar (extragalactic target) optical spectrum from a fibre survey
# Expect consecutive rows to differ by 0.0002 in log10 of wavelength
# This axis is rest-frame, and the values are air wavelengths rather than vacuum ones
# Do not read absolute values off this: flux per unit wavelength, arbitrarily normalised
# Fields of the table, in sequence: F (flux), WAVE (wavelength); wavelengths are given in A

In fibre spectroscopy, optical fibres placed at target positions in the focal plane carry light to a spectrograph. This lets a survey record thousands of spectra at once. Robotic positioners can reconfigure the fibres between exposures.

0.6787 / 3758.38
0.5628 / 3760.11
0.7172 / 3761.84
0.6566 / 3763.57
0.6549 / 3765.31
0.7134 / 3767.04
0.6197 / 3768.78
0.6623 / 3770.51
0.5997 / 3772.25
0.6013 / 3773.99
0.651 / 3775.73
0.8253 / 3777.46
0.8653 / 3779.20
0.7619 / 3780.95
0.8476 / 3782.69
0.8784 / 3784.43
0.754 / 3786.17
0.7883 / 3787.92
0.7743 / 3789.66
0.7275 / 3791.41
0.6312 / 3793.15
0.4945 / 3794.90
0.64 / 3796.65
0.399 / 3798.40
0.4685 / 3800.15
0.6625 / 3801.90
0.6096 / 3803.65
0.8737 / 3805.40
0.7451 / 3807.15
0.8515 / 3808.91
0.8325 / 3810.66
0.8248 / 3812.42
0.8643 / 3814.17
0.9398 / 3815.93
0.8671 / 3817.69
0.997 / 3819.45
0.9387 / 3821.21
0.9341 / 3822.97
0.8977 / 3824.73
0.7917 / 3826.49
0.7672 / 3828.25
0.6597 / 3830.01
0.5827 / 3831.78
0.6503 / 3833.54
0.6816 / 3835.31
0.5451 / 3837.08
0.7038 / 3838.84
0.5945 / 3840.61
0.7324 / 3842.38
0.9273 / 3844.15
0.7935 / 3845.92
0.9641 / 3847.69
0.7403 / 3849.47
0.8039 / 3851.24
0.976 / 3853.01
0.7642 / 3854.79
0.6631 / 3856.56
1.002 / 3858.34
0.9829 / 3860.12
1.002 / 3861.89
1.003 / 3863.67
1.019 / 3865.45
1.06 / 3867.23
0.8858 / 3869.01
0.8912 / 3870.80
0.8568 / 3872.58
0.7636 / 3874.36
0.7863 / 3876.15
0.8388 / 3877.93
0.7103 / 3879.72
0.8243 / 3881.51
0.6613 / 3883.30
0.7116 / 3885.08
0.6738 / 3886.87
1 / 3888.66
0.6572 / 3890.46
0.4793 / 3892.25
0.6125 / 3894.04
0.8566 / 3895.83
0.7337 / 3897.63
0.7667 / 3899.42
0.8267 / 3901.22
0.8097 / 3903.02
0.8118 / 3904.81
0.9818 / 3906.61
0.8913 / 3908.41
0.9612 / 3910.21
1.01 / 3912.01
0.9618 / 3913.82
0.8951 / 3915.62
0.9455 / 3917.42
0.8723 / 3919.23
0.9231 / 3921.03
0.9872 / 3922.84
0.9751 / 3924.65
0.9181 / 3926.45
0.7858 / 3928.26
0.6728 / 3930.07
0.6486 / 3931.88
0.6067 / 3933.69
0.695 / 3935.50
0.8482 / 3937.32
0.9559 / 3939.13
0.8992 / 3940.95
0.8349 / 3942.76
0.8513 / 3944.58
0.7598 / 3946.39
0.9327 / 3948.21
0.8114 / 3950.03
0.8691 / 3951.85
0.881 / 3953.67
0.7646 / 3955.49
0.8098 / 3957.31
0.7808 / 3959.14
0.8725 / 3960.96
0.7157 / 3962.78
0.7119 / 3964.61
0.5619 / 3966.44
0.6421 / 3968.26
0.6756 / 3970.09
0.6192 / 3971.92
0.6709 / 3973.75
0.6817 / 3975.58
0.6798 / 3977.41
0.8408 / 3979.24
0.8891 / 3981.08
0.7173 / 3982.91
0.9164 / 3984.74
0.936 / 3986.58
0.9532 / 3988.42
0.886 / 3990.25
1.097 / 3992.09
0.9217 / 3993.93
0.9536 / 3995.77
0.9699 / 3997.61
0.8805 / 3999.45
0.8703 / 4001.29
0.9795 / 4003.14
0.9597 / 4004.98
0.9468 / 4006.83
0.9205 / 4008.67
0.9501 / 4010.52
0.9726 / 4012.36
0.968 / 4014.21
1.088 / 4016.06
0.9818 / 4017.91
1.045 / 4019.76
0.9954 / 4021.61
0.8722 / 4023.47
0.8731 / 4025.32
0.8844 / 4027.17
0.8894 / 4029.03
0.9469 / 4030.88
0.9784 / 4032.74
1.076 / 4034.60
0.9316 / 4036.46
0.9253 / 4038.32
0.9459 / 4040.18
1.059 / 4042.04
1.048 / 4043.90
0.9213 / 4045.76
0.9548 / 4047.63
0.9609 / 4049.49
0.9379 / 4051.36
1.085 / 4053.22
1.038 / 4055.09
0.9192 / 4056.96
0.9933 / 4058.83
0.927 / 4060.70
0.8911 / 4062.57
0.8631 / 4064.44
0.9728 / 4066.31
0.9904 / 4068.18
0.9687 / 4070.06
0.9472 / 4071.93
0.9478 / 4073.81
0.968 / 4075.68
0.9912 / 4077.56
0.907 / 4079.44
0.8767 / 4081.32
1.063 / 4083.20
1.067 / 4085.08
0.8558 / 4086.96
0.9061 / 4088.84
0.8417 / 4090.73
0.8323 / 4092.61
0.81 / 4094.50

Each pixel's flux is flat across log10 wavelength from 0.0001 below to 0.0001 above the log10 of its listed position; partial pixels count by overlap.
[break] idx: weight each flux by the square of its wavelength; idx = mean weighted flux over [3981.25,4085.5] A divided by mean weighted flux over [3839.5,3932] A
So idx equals 1.2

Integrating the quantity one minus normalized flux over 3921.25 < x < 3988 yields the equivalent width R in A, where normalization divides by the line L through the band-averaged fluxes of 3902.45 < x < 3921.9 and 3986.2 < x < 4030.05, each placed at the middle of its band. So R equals 10.0 A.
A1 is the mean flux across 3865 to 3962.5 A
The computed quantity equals 0.829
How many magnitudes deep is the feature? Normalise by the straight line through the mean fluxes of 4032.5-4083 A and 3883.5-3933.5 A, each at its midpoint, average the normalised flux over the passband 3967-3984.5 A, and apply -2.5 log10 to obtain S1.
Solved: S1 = 0.23 mag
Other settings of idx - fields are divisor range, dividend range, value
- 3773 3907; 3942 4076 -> 1.25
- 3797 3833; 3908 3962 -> 1.17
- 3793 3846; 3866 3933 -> 1.17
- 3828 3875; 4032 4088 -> 1.31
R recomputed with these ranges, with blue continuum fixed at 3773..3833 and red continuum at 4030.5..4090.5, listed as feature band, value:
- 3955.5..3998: 4.5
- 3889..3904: 1.9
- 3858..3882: -2.7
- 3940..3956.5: 0.5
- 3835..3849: 0.8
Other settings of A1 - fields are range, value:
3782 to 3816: 0.725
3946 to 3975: 0.754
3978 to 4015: 0.924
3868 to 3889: 0.796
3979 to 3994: 0.908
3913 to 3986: 0.802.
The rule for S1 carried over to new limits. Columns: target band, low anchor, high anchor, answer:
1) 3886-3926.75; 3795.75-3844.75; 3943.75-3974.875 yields -0.13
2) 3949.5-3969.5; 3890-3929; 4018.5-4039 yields 0.17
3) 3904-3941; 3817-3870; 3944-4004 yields -0.05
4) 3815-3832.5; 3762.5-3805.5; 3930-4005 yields -0.18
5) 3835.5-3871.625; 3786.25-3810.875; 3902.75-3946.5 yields -0.12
